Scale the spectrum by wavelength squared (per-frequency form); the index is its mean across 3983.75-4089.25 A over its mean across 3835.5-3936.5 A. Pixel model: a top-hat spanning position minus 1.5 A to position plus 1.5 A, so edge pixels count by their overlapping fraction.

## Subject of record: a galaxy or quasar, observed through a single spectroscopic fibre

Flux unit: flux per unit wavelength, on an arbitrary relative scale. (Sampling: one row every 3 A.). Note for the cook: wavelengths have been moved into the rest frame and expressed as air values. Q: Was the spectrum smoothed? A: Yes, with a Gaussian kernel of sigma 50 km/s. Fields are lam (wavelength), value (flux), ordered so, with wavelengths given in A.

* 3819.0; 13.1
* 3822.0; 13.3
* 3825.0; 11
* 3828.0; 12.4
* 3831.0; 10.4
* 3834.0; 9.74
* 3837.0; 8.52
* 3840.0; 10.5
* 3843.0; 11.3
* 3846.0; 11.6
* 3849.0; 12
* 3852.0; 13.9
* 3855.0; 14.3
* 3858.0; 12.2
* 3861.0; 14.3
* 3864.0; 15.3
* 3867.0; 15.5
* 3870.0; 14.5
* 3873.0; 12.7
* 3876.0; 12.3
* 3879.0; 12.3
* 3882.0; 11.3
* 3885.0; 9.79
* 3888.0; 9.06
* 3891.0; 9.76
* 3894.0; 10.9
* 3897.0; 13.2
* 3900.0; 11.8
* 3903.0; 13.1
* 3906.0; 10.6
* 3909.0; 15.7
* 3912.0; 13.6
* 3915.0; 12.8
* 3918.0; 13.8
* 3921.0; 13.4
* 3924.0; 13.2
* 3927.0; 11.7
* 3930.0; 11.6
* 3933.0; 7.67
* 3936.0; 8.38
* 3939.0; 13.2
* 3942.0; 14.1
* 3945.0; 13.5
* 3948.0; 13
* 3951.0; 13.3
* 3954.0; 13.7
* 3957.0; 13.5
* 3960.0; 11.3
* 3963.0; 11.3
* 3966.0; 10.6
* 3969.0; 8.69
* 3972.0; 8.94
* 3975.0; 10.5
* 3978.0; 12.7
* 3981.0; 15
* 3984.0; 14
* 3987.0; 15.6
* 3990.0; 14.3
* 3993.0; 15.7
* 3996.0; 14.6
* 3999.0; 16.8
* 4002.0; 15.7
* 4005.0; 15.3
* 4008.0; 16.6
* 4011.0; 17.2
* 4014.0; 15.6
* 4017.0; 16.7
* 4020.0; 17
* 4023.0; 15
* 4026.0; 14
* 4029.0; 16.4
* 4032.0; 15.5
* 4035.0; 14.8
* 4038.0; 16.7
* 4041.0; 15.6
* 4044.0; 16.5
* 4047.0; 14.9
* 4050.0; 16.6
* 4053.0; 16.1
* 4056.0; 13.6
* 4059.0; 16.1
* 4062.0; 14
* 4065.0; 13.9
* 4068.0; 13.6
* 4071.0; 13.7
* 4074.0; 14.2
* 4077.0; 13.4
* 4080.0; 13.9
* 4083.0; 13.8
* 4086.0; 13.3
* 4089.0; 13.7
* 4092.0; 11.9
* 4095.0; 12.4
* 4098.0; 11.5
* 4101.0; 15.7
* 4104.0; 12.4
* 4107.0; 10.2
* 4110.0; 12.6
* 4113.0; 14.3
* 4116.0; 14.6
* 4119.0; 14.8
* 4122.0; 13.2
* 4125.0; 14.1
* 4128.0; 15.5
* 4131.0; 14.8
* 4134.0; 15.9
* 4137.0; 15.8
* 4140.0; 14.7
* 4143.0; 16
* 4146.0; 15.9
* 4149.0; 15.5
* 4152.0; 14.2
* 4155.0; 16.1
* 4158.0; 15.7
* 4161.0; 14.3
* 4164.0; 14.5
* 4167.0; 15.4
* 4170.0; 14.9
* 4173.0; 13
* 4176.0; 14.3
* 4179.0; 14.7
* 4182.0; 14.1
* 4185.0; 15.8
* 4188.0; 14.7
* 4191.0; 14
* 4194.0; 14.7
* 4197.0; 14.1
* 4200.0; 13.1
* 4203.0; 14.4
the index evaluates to 1.34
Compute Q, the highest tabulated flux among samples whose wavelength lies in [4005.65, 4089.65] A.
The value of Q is 17.2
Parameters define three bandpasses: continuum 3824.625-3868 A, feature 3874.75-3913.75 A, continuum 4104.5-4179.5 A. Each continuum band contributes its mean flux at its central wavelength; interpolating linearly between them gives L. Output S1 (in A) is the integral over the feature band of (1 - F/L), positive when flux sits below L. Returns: 2.41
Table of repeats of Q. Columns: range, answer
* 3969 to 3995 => 15.7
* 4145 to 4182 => 16.1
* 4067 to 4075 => 14.2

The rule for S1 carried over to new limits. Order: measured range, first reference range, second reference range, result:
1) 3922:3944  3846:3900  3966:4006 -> 2.6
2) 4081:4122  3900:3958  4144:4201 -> 2.7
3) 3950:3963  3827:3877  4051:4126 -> 0.2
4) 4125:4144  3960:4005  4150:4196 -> -1.2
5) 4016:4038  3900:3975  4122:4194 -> -4.1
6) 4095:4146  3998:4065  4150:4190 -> 3.2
